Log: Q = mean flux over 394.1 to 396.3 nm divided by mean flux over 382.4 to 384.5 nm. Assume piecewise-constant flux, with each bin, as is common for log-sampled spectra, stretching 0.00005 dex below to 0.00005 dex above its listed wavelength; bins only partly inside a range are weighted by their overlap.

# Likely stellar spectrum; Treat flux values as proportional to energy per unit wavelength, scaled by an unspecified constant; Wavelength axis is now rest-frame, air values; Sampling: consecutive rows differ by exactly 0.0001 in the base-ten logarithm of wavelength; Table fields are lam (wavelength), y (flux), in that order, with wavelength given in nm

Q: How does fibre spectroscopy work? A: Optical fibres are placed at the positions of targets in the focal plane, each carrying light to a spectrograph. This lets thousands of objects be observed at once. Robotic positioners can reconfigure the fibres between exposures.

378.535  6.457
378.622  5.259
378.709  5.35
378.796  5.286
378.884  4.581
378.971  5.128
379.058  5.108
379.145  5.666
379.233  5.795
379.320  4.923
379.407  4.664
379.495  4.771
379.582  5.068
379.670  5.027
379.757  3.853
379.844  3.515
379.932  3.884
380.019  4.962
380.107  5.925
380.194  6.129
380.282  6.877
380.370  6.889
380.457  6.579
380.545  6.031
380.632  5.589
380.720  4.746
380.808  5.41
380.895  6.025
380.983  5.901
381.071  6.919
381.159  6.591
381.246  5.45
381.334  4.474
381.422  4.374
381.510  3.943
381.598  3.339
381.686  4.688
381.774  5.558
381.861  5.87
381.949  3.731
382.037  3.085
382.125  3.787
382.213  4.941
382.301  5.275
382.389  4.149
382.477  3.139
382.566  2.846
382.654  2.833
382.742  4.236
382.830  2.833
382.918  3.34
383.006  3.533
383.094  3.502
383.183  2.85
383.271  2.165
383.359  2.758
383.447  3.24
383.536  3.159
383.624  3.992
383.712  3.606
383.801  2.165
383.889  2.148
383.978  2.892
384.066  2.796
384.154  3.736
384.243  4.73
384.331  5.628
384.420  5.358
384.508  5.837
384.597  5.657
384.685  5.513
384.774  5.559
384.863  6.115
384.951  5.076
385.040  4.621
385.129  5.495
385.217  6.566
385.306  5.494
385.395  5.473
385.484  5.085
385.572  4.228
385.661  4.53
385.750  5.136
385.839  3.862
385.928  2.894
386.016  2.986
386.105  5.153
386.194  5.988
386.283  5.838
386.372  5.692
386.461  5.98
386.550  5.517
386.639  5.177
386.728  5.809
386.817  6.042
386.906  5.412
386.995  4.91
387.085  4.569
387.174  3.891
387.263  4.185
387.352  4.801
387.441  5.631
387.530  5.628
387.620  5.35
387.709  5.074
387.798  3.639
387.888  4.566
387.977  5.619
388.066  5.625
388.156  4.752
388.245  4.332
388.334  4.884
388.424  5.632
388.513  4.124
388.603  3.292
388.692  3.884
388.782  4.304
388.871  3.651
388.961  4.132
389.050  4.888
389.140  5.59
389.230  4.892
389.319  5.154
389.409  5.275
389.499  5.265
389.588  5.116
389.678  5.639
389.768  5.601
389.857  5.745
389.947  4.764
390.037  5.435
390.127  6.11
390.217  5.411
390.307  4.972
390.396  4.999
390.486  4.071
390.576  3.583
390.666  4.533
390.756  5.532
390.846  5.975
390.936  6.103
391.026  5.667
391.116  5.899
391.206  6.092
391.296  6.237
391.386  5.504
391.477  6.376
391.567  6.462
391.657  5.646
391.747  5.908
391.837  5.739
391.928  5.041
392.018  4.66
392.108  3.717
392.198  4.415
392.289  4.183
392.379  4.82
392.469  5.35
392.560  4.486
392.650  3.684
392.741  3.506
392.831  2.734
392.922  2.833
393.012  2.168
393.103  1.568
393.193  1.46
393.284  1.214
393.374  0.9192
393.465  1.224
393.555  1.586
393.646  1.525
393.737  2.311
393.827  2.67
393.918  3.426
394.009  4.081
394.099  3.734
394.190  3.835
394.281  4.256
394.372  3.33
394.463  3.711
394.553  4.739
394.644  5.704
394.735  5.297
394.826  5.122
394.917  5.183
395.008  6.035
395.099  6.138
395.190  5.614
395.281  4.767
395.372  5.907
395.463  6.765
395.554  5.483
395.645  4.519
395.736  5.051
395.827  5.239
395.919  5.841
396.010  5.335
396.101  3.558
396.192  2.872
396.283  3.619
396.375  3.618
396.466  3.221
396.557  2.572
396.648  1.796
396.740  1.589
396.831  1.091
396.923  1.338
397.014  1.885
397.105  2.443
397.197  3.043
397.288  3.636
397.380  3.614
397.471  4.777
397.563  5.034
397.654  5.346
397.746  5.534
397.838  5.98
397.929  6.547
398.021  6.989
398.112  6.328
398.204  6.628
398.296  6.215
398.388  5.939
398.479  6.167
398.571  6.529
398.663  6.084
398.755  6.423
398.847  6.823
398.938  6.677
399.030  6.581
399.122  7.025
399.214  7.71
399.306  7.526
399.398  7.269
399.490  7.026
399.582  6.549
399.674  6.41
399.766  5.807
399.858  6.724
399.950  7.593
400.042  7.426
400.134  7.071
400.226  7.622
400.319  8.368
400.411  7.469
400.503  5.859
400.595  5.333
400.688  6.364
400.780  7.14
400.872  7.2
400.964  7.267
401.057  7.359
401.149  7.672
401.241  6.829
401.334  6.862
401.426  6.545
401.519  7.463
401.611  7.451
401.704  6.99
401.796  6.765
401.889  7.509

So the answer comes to 1.43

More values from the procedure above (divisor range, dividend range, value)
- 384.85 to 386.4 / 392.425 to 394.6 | 0.59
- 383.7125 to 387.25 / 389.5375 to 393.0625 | 1.03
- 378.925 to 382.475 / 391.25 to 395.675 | 0.82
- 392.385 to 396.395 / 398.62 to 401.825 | 1.77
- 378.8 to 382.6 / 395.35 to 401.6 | 1.13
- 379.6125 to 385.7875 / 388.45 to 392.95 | 1.08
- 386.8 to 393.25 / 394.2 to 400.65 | 1.11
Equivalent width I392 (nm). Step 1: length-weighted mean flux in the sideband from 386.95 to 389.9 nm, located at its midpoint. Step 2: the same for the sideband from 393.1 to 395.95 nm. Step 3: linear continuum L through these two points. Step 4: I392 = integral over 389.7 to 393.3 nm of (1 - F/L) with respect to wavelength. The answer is -0.23 nm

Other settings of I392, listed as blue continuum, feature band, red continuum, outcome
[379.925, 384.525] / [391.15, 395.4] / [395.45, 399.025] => 0.427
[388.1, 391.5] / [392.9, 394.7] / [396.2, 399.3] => 0.771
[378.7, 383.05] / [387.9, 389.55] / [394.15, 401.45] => 0.134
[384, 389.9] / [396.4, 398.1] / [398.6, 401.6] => 0.728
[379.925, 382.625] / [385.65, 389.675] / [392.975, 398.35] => -0.246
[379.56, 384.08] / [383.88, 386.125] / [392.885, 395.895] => -0.270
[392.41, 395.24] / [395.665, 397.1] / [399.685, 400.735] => 0.461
